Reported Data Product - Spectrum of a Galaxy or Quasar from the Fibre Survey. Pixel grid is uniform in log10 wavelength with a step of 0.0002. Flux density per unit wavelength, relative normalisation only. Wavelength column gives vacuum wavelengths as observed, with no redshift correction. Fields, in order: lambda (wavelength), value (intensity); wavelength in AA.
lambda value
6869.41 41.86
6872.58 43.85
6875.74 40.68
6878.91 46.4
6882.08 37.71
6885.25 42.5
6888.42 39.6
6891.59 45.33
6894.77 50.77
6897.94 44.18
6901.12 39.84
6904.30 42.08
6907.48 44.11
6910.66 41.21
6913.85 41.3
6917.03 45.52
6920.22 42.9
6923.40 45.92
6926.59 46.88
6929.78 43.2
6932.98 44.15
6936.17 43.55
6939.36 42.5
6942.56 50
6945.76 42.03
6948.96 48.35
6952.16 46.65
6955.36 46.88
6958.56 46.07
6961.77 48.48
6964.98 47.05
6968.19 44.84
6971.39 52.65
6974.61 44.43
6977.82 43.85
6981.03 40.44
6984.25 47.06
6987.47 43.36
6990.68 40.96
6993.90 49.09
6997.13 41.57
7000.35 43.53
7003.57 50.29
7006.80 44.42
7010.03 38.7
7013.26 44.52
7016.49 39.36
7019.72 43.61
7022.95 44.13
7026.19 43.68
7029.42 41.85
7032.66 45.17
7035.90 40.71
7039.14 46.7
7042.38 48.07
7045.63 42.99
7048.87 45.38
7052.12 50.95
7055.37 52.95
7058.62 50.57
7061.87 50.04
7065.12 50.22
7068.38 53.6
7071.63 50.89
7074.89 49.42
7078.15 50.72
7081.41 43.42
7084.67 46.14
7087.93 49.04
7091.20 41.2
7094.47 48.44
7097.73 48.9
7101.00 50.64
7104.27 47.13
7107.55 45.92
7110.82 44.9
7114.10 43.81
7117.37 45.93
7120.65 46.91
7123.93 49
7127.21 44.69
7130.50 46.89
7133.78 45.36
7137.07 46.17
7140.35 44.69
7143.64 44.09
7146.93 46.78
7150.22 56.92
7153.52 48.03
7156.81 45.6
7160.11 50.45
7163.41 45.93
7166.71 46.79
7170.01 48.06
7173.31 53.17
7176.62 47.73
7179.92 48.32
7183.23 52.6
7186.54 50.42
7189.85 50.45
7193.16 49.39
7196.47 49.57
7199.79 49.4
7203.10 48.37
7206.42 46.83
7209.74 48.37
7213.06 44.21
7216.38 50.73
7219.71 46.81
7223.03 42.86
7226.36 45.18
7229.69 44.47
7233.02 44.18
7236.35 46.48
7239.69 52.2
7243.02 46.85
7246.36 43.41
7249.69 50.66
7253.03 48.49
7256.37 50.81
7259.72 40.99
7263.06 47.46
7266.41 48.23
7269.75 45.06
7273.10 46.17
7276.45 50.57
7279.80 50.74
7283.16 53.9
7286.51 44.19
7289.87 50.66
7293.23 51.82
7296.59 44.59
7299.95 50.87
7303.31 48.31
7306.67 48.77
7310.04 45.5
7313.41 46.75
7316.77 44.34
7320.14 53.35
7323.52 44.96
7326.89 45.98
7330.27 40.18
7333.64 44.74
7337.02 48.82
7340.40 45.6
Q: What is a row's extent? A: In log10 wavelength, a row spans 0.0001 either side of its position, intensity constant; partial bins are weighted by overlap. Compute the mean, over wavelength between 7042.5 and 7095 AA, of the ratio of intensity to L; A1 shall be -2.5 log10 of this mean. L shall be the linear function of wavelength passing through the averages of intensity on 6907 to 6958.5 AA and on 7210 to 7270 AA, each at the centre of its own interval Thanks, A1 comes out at -0.07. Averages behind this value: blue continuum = 44.8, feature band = 48.5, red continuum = 46.7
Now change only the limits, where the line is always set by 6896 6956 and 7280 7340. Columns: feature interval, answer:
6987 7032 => 0.04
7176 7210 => -0.06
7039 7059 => -0.07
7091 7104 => -0.05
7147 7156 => -0.10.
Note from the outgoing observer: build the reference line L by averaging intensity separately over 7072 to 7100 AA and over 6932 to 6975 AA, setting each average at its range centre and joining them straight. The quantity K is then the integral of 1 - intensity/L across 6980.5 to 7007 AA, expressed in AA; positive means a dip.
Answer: 1.1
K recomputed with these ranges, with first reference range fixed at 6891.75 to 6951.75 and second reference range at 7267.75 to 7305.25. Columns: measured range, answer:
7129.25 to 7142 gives 0.3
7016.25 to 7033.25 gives 0.9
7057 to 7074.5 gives -1.8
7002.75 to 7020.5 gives 0.9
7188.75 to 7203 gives -0.5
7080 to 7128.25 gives 0.2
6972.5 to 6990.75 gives 0.5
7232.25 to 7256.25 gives 0.2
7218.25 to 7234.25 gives 1.1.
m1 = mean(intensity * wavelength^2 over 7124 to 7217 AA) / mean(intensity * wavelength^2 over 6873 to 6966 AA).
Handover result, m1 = 1.2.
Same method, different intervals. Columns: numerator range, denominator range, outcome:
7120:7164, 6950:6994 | 1.08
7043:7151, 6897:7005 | 1.11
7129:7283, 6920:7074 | 1.11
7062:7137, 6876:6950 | 1.14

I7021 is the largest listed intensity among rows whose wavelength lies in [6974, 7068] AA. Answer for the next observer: 52.95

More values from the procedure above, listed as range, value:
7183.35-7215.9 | 50.45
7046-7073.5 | 53.6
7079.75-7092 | 49.04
